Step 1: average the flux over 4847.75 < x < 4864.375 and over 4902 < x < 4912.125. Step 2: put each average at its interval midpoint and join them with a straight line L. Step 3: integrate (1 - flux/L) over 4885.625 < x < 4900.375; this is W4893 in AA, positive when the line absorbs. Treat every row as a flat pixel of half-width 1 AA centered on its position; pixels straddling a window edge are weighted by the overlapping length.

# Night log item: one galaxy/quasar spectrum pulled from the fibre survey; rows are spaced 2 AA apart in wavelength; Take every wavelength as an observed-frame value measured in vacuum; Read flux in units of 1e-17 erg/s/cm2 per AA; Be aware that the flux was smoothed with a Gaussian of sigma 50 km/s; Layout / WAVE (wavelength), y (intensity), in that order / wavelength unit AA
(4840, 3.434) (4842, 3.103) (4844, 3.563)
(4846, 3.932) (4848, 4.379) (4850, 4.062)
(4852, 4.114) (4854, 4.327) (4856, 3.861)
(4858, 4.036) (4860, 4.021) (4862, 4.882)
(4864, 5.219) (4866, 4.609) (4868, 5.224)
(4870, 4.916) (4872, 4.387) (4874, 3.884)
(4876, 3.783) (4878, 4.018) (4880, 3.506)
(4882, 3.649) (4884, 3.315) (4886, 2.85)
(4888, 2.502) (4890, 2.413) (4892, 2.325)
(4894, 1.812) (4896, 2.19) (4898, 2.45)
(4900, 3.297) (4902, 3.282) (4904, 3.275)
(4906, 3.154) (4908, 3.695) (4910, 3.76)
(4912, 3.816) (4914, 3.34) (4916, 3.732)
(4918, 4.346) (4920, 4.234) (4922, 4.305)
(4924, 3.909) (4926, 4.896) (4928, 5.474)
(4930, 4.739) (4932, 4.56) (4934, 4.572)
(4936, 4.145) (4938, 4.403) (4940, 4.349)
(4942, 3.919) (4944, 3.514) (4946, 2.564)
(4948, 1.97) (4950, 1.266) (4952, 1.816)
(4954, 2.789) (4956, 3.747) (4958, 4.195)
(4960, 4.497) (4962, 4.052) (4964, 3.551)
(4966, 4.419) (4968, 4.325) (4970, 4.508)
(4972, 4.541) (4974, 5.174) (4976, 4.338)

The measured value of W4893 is 5.1 AA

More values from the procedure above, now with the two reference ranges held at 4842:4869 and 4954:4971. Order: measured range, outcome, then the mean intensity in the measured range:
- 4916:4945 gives -1.54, 4.36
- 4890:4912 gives 6.57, 2.94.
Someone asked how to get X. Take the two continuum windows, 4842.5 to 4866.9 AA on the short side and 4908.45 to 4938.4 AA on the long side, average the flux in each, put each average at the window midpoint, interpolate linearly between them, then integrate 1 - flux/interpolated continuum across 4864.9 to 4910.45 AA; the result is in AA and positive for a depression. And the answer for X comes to 9.0 AA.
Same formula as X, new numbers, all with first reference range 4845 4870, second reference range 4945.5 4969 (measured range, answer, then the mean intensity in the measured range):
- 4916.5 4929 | -2.8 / 4.5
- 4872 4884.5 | 1.2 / 3.76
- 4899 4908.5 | 1.4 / 3.32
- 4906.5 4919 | 0.1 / 3.76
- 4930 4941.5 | -2.9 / 4.41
